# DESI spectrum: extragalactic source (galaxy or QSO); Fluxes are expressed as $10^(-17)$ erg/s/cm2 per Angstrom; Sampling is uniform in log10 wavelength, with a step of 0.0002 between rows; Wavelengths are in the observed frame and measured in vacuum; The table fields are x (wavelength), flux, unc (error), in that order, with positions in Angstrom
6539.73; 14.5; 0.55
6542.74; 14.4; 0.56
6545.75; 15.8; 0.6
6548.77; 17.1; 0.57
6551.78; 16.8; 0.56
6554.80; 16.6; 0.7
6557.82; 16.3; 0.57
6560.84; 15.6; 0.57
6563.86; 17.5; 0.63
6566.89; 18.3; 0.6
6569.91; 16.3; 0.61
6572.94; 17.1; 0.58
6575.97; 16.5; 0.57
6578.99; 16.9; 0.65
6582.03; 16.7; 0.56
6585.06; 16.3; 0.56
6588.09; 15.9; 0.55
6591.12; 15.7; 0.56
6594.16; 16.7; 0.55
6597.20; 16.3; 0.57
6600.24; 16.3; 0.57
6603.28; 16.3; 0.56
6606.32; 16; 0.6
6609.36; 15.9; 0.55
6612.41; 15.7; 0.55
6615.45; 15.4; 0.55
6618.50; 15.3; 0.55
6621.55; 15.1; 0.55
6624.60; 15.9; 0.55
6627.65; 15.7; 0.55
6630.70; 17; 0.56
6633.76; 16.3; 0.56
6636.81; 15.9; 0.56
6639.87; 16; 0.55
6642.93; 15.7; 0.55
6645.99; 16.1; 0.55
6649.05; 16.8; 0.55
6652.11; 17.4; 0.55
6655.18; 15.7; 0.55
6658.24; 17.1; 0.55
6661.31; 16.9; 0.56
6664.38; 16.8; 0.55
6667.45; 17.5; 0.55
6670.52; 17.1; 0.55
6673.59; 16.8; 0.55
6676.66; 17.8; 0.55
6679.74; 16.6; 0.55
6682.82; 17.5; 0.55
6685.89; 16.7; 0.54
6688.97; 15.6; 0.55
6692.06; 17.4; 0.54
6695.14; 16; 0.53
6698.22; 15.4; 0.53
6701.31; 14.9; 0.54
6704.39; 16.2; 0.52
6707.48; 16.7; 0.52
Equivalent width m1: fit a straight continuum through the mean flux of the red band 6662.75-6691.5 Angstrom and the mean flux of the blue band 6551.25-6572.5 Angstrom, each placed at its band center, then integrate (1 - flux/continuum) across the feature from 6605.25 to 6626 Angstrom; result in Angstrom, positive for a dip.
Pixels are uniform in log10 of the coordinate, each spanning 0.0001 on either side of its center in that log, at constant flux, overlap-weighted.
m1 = 1.5 Angstrom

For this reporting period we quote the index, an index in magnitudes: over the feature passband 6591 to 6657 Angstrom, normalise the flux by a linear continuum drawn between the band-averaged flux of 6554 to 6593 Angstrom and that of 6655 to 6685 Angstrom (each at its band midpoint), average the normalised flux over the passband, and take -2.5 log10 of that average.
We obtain 0.05 mag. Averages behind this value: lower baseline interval 16.6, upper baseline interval 17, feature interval 16.1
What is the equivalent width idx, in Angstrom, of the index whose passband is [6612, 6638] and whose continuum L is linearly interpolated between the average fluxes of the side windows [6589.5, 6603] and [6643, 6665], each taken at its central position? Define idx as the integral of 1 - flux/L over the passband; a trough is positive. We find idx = 1.0 Angstrom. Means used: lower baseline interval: 16.2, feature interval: 15.8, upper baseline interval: 16.6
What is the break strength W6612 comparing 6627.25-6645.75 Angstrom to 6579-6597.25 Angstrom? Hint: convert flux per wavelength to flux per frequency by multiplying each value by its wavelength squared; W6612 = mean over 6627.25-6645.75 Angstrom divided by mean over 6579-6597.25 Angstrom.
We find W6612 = 1.0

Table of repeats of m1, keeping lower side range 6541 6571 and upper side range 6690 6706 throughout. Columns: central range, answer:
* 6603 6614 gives 0.2 Angstrom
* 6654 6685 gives -1.8 Angstrom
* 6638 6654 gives -0.2 Angstrom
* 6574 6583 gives -0.2 Angstrom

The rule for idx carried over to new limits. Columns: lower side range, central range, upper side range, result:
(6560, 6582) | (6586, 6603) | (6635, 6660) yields 0.55 Angstrom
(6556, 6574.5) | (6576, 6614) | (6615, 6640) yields 0.32 Angstrom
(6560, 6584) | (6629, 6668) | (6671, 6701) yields 0.37 Angstrom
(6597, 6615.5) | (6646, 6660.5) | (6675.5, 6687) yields 0.03 Angstrom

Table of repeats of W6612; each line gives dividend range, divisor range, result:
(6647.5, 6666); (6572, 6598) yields 1.04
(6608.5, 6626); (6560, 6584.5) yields 0.93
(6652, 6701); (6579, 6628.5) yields 1.07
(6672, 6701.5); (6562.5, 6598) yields 1.02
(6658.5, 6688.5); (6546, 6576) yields 1.05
